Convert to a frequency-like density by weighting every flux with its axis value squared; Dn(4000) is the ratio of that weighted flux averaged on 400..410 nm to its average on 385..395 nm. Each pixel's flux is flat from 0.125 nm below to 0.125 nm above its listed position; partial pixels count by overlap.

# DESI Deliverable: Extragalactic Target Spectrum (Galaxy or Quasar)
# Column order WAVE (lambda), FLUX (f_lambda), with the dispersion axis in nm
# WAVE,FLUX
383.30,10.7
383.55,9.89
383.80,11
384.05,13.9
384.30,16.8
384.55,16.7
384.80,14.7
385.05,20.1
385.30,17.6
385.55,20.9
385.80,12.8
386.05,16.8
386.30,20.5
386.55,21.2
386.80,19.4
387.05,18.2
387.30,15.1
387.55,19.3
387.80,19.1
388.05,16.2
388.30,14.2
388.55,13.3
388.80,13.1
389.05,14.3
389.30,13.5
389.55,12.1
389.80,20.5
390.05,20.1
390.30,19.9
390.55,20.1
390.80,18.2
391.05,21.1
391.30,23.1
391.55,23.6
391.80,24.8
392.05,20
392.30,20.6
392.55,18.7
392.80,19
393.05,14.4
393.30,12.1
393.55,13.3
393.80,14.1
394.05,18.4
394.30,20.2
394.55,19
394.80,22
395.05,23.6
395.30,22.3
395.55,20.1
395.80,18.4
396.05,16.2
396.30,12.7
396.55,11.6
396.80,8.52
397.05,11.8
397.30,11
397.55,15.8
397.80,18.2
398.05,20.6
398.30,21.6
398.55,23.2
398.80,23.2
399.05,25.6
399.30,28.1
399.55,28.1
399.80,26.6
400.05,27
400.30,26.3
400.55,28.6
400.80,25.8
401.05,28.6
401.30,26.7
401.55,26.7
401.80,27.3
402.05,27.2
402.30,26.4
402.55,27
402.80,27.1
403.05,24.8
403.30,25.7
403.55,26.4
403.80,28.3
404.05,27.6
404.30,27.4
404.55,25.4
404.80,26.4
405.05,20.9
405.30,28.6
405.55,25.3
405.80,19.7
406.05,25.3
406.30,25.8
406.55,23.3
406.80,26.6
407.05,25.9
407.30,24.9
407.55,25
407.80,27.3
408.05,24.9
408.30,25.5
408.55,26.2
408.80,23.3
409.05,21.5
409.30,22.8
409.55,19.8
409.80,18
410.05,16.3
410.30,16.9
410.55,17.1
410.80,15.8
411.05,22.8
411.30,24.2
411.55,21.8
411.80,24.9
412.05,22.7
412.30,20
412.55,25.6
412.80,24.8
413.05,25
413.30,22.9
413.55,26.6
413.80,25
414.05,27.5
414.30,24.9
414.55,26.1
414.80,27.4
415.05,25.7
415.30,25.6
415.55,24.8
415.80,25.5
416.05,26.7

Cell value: 1.51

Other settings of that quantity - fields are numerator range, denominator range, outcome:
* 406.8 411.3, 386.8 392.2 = 1.35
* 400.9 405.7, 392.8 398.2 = 1.67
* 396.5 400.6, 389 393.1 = 1.13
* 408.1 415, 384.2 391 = 1.49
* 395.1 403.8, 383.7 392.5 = 1.34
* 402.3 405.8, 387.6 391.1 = 1.67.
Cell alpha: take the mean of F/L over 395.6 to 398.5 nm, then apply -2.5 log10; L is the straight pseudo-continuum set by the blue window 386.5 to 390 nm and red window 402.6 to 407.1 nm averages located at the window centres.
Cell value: 0.35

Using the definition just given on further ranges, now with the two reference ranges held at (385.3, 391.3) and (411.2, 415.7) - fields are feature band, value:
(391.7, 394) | 0.083 mag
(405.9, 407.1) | -0.112 mag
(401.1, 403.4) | -0.231 mag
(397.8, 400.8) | -0.208 mag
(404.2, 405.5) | -0.154 mag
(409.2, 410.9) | 0.298 mag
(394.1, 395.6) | -0.092 mag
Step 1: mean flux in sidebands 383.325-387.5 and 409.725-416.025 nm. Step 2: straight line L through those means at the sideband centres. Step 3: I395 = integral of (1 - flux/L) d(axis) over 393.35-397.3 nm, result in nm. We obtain 0.49 nm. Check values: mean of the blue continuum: 16.5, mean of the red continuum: 23.2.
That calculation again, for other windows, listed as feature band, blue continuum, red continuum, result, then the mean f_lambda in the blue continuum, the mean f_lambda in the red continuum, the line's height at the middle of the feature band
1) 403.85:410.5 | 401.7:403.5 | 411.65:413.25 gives 0.37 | 26.5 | 23.8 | 25.2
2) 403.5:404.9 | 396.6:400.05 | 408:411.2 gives -0.44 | 20.2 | 20.8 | 20.5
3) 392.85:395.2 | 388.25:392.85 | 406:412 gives 0.21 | 18.5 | 22.7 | 19.3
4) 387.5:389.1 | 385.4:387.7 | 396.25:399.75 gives 0.24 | 18.2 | 18.9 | 18.3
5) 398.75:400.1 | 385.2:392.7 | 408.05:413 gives -0.45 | 18.3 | 21.7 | 19.9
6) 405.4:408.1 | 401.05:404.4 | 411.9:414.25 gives 0.10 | 26.9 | 24.5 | 25.9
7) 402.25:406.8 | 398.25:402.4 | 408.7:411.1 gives -0.47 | 26.4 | 19.3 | 23.3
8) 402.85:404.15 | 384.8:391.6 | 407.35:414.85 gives -0.32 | 17.8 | 23.1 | 21.3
